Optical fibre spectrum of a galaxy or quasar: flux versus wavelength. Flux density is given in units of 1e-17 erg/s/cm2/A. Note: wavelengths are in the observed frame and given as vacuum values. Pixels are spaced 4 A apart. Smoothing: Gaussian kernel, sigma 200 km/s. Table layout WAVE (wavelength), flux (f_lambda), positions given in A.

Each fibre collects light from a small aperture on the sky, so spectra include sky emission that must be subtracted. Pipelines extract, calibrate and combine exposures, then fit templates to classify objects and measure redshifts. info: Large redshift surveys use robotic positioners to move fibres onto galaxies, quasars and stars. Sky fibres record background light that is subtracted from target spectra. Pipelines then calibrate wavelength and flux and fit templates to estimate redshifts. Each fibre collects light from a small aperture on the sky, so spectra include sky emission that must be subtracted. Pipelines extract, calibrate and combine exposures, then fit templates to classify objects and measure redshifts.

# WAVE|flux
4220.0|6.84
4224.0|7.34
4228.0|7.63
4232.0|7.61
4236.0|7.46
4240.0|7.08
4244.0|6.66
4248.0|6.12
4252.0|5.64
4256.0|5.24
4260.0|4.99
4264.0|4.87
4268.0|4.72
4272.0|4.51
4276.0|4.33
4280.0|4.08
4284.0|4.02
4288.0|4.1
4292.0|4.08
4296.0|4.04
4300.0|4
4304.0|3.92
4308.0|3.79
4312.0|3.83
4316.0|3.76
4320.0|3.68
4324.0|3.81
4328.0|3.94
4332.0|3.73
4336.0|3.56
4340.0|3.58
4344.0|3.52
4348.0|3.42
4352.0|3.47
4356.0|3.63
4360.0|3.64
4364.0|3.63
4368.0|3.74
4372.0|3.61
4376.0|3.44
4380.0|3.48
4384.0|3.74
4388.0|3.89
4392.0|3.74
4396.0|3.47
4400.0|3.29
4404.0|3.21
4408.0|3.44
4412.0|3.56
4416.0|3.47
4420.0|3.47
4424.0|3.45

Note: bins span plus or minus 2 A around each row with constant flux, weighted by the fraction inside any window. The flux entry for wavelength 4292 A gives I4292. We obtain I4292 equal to 4.08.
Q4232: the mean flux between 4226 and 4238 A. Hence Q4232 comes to 7.57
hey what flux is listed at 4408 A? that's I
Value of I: 3.44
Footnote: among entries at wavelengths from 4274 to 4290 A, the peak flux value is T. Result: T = 4.33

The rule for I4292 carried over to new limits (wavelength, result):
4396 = 3.47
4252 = 5.64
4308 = 3.79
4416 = 3.47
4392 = 3.74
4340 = 3.58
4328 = 3.94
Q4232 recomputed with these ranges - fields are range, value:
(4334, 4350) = 3.52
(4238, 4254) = 6.38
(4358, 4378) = 3.61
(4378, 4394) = 3.71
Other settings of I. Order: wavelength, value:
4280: 4.08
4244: 6.66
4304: 3.92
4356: 3.63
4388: 3.89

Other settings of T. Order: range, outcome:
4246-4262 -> 6.12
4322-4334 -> 3.94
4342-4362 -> 3.64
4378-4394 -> 3.89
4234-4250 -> 7.46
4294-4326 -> 4.04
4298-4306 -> 4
